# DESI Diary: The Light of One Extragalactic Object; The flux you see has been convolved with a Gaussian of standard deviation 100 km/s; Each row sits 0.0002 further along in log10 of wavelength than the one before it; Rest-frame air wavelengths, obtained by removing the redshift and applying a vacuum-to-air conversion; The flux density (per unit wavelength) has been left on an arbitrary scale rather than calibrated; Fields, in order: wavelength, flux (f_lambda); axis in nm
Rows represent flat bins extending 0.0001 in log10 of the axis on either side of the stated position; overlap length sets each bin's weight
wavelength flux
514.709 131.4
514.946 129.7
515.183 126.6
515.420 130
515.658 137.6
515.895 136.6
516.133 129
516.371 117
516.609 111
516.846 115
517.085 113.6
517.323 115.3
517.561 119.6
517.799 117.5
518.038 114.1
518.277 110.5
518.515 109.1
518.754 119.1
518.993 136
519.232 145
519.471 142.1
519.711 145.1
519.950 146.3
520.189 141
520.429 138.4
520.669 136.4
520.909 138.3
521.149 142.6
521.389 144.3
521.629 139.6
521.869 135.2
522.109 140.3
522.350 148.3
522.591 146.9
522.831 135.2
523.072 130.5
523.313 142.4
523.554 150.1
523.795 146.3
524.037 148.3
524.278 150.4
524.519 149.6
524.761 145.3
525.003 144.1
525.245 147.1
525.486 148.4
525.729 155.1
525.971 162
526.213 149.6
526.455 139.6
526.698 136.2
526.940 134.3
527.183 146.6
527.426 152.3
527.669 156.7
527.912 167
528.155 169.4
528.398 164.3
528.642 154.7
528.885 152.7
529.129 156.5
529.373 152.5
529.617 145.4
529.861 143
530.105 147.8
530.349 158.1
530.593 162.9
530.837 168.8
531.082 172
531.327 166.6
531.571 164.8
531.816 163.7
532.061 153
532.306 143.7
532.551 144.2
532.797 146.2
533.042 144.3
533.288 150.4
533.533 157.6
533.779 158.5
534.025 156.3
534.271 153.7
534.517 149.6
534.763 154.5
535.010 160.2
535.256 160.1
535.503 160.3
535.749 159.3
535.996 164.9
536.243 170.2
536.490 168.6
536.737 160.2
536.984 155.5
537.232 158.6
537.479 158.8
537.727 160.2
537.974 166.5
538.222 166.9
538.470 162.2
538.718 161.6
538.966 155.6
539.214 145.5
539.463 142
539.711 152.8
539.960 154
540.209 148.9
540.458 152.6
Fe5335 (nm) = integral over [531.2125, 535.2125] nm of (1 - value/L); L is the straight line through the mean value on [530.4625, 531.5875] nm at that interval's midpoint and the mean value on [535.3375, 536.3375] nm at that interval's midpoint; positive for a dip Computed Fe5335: 0.270 nm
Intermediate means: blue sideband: 167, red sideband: 163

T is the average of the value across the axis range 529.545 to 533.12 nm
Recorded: 155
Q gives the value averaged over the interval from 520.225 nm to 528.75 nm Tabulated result 147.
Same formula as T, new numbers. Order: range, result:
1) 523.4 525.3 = 148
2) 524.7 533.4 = 153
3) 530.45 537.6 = 158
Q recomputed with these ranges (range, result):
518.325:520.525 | 135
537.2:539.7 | 158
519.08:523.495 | 141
